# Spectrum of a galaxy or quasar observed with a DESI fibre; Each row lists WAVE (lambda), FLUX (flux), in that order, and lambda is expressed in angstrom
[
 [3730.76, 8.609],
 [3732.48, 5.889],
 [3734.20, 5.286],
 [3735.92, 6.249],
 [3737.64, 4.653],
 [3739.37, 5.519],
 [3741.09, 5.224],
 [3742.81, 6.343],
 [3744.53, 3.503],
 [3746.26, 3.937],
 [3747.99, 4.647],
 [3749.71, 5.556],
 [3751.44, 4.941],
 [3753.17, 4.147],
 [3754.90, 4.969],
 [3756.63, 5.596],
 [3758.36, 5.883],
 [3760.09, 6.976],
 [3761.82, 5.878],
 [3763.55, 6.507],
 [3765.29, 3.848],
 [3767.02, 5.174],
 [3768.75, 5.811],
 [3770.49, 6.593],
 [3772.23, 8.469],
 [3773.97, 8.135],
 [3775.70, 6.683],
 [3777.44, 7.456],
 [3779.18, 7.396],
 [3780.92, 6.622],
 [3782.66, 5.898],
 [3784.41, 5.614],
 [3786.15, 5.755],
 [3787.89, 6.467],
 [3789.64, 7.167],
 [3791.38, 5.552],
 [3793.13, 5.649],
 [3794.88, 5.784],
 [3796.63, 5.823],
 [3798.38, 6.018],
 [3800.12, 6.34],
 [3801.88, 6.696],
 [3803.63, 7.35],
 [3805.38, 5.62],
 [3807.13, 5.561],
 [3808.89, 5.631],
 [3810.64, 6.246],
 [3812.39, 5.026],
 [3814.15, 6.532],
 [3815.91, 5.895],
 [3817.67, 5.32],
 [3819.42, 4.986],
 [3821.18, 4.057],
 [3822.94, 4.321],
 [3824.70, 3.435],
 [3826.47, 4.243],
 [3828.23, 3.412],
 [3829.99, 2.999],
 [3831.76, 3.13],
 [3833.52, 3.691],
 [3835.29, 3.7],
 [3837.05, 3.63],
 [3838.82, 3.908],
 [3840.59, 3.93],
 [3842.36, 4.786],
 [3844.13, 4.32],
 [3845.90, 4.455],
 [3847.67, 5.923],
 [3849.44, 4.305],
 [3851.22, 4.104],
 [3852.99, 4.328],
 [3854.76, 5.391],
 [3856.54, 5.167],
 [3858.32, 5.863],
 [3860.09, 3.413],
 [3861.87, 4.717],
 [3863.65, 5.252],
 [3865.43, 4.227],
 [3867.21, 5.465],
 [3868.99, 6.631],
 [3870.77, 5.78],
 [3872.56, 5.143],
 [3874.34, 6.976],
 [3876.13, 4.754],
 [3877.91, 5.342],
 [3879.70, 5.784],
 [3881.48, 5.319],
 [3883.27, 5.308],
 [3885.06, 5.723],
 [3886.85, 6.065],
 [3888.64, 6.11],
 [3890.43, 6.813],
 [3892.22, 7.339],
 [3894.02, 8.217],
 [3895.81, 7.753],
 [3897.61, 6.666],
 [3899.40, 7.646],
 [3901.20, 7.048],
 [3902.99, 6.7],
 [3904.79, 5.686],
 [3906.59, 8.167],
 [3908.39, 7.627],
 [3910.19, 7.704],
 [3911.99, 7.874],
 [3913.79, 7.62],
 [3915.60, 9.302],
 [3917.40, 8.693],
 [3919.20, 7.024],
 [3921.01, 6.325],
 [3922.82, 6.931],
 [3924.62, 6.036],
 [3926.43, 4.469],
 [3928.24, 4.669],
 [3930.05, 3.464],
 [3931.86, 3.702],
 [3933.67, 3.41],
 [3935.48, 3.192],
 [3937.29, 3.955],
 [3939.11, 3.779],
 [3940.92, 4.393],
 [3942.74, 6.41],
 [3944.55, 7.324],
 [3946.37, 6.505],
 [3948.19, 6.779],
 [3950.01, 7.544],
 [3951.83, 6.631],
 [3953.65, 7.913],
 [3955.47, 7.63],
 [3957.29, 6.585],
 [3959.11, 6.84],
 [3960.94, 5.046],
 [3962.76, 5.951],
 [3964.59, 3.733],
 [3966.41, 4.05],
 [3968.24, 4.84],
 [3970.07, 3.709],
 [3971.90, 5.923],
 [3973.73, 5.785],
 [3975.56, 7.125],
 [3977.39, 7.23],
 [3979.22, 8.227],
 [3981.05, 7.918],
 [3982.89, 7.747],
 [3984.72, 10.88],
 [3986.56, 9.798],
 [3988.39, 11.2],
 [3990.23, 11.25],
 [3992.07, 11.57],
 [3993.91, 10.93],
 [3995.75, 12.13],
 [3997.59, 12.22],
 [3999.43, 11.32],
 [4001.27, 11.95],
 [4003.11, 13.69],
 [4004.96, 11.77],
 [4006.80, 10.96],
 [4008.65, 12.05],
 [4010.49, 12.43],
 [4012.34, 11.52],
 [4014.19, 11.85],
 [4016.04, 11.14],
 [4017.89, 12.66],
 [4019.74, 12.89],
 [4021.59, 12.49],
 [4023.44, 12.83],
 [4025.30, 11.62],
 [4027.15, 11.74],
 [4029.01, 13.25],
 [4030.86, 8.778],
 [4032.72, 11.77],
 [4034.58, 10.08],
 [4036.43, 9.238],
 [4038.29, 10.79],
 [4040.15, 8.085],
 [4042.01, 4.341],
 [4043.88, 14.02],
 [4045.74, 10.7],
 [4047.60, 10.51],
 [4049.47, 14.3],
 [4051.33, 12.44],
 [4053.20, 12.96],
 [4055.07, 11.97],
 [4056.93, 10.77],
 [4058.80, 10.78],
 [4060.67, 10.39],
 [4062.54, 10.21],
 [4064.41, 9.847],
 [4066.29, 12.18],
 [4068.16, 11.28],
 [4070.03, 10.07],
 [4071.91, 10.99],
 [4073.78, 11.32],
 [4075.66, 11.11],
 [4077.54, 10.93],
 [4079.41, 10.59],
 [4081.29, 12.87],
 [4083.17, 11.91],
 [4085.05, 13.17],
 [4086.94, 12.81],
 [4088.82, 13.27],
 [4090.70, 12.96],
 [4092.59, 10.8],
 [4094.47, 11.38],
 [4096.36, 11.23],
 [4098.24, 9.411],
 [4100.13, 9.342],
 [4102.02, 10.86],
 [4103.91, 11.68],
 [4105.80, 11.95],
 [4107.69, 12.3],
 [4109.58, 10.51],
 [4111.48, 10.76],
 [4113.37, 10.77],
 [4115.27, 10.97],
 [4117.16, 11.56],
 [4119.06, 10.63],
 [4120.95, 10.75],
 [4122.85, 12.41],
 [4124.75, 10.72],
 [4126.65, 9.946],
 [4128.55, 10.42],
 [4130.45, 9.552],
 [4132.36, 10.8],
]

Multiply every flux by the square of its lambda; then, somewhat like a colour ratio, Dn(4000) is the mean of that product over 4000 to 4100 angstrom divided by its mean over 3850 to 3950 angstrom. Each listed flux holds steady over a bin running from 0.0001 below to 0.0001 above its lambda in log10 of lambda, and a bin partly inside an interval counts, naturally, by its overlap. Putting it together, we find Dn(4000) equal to 2.1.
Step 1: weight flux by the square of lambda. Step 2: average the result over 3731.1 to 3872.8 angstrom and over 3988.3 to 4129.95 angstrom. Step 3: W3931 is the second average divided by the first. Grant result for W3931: 2.42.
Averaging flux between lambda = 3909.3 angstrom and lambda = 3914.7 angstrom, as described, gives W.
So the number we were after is 7.73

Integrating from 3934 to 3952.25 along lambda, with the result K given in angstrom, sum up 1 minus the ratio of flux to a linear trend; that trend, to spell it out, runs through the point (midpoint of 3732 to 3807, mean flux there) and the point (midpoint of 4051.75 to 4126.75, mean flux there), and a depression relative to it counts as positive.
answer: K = 6.8 angstrom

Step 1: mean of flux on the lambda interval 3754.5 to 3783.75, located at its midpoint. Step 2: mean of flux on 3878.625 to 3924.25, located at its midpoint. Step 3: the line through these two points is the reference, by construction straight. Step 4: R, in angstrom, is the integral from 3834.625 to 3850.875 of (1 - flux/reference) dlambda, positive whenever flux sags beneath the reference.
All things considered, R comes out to 5.8 angstrom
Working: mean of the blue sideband 6.36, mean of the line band 4.33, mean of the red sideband 7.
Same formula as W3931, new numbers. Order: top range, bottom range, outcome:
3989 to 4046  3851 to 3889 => 2.30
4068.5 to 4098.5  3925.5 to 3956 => 2.31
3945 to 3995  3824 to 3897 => 1.55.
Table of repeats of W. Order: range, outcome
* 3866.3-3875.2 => 5.99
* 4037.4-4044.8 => 9.29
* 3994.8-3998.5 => 12.2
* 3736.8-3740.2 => 5.07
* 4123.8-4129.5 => 10.4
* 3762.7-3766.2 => 5.17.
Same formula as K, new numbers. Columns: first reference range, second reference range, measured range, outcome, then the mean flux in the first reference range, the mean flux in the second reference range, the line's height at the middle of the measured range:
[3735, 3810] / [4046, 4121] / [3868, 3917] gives 8.0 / 5.9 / 11.4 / 8.01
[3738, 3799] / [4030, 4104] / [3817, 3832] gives 6.2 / 5.86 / 11.1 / 6.84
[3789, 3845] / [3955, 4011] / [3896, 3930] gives 1.1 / 5.01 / 8.78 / 7.19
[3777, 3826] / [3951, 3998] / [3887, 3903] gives -0.6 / 5.83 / 7.76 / 6.88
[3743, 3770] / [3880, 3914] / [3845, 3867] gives 5.5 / 5.21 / 6.88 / 6.39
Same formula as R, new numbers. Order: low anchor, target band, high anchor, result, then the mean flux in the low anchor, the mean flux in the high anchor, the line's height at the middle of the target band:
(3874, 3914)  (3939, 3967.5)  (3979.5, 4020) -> 9.6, 6.69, 11.3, 9.26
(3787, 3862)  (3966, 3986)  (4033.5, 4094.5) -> 4.8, 5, 11.2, 8.91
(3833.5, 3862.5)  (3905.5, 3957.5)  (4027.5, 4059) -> 6.5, 4.47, 10.9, 7.22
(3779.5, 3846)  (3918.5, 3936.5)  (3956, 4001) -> 5.7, 5.17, 8.06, 7.17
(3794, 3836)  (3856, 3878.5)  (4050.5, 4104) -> 3.7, 5.08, 11.4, 6.33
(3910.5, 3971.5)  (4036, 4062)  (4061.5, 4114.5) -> -2.5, 5.84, 11.3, 9.85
